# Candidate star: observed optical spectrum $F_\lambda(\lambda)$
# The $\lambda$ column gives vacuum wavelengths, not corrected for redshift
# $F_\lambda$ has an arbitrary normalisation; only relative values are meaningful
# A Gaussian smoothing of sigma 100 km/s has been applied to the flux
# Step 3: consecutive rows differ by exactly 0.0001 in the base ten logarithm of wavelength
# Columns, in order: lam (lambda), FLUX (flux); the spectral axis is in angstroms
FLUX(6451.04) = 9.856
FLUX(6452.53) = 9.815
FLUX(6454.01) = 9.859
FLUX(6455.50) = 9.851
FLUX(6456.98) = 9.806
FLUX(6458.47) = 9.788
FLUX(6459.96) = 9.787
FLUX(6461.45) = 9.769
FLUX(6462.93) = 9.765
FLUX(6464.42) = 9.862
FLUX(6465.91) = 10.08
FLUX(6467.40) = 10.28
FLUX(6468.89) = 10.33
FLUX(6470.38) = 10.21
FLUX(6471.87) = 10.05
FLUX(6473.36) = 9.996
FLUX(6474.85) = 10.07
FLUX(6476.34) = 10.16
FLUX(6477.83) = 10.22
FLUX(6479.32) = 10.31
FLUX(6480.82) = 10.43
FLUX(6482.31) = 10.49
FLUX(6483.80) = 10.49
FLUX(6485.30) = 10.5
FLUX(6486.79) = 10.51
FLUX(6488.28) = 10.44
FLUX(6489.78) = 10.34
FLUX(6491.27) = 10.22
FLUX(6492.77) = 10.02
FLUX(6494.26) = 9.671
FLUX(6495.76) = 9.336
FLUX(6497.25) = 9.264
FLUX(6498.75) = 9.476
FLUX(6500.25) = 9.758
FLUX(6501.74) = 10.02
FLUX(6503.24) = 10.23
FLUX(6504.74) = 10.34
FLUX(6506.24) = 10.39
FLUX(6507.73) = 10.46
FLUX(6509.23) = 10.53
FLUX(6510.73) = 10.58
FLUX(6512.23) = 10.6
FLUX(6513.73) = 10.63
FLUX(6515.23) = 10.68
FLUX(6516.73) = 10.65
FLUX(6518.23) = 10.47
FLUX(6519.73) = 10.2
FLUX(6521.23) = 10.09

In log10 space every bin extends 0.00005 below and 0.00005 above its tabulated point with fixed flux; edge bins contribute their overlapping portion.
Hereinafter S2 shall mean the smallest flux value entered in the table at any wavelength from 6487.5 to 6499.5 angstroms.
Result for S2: 9.264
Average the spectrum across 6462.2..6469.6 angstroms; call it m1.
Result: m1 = 10.1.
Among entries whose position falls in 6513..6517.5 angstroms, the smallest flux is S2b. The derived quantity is 10.63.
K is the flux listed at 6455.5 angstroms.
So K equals 9.851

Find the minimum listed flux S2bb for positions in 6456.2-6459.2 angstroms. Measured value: 9.788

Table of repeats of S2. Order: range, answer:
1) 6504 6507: 10.34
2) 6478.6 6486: 10.31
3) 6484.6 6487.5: 10.5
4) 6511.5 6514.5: 10.6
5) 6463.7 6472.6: 9.862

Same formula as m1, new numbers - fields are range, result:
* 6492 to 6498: 9.57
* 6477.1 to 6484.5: 10.4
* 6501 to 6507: 10.2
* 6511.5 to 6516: 10.6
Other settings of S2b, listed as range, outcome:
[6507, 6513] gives 10.46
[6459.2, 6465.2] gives 9.765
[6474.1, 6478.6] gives 10.07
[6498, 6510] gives 9.476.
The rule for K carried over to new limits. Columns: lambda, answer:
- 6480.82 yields 10.43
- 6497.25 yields 9.264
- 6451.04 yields 9.856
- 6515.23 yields 10.68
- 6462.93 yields 9.765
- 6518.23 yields 10.47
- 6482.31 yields 10.49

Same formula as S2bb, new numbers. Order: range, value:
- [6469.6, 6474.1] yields 9.996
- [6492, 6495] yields 9.671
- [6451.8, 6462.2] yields 9.769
